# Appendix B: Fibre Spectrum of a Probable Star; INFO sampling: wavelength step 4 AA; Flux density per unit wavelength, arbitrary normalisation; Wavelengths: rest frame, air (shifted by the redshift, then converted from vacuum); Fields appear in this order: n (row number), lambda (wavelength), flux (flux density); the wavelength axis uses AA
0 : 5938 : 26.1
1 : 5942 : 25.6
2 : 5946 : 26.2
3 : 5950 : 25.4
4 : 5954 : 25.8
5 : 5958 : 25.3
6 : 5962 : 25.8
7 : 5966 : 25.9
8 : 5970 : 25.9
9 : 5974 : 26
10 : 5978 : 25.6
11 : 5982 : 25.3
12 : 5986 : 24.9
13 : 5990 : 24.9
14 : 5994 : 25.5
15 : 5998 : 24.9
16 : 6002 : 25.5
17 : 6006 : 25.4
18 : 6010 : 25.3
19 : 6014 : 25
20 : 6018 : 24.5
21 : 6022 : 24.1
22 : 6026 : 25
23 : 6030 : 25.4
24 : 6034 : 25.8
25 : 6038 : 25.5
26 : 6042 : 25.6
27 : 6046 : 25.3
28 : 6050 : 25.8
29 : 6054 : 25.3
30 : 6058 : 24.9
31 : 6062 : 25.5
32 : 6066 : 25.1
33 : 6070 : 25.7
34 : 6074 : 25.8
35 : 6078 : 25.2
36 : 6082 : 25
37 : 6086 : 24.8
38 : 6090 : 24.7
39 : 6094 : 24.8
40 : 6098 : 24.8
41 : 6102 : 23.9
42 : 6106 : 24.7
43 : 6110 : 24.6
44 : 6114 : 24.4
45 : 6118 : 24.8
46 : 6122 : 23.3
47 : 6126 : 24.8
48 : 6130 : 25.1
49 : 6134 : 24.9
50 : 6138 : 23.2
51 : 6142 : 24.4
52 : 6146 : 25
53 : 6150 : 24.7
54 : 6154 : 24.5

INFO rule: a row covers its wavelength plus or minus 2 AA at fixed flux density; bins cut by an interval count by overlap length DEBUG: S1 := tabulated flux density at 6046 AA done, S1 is 25.3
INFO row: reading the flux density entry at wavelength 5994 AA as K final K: 25.5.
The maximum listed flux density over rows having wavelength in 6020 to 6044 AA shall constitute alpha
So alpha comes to 25.8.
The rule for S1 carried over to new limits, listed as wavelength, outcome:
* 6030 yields 25.4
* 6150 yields 24.7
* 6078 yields 25.2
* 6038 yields 25.5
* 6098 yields 24.8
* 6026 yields 25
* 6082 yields 25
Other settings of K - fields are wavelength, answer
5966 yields 25.9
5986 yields 24.9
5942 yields 25.6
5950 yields 25.4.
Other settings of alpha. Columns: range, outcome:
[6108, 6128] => 24.8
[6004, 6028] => 25.4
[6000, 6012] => 25.5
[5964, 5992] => 26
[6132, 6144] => 24.9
